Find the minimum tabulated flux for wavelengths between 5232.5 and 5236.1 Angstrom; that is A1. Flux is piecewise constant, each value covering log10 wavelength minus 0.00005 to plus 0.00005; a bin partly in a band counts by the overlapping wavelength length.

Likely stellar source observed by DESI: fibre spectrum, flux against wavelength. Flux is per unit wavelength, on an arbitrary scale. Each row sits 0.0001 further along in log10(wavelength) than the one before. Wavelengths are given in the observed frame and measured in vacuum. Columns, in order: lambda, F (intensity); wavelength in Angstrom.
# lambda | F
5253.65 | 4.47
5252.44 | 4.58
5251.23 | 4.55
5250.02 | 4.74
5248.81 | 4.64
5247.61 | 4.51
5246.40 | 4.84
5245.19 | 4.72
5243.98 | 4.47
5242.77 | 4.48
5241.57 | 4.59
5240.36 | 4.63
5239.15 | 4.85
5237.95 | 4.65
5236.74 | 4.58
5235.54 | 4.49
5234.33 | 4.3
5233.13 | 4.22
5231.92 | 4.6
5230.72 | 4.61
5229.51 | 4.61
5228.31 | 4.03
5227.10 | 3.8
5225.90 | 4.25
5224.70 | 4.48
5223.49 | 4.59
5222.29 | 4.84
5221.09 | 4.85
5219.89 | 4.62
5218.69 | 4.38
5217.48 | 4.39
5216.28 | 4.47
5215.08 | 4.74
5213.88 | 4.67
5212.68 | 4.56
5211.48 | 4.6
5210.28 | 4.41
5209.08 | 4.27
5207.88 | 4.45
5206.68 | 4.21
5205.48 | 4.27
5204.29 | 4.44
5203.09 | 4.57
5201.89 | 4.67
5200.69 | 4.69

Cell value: 4.22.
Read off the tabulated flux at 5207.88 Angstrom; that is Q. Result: 4.45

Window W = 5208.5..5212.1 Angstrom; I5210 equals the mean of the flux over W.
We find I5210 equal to 4.43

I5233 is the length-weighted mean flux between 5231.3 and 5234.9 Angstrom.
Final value 4.38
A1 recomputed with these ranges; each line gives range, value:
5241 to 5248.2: 4.47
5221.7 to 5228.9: 3.8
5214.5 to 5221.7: 4.38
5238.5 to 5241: 4.63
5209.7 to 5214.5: 4.41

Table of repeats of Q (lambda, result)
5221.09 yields 4.85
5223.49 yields 4.59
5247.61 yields 4.51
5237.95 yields 4.65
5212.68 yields 4.56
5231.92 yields 4.6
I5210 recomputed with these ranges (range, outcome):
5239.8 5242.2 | 4.62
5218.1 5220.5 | 4.51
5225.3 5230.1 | 4.17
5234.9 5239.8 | 4.64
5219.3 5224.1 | 4.73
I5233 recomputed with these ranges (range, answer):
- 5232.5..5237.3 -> 4.4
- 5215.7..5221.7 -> 4.54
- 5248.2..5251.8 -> 4.65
